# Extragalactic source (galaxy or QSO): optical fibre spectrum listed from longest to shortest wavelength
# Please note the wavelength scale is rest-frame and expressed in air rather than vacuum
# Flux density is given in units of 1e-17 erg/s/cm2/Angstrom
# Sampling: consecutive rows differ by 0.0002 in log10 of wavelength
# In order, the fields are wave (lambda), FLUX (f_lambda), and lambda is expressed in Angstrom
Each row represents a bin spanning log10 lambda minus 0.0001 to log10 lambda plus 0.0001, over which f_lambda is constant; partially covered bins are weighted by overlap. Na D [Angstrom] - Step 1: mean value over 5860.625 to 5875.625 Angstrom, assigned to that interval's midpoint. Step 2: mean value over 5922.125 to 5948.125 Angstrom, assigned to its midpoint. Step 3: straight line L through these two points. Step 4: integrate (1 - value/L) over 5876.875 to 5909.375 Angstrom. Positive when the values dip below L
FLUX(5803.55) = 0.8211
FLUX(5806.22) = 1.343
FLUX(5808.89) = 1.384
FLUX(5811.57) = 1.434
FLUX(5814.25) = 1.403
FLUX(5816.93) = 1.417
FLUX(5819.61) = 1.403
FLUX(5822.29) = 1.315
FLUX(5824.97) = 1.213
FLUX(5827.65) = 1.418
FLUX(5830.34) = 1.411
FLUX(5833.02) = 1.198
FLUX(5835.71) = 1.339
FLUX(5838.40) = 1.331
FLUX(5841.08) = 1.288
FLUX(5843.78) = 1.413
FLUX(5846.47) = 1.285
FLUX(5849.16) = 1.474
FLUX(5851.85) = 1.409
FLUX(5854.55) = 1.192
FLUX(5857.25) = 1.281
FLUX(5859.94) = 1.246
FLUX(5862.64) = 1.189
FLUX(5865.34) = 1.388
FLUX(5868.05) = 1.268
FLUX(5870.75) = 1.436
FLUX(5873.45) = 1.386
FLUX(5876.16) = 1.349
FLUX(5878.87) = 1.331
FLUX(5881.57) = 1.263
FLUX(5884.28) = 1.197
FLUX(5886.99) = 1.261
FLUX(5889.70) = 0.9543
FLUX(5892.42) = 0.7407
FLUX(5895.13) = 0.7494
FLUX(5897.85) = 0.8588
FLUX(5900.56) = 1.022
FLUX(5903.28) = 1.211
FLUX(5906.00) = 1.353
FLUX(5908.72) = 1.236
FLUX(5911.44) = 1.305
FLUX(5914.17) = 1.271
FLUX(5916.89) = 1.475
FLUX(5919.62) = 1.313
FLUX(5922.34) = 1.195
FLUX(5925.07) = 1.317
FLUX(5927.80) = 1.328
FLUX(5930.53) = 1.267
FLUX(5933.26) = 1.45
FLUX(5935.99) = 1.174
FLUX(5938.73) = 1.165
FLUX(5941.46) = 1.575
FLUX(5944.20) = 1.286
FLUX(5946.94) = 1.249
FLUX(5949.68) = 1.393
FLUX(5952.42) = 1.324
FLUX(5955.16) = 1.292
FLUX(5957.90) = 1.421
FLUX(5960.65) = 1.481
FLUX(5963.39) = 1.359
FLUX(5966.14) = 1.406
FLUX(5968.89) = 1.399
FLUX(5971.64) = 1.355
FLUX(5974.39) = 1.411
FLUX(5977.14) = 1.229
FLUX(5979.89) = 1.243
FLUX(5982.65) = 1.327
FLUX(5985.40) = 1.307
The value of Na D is 5.4 Angstrom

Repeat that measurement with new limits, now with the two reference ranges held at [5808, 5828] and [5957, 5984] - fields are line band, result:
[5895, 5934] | 3.7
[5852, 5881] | 1.2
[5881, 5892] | 1.9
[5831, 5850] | 0.5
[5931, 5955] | 0.7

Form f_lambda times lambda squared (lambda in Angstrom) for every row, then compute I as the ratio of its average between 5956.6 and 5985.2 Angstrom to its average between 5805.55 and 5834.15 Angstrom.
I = 1.1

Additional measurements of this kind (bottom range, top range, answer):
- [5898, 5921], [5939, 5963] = 1.11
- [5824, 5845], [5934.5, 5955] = 1.02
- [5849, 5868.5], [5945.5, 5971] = 1.09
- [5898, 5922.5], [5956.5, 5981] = 1.12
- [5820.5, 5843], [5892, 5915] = 0.85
